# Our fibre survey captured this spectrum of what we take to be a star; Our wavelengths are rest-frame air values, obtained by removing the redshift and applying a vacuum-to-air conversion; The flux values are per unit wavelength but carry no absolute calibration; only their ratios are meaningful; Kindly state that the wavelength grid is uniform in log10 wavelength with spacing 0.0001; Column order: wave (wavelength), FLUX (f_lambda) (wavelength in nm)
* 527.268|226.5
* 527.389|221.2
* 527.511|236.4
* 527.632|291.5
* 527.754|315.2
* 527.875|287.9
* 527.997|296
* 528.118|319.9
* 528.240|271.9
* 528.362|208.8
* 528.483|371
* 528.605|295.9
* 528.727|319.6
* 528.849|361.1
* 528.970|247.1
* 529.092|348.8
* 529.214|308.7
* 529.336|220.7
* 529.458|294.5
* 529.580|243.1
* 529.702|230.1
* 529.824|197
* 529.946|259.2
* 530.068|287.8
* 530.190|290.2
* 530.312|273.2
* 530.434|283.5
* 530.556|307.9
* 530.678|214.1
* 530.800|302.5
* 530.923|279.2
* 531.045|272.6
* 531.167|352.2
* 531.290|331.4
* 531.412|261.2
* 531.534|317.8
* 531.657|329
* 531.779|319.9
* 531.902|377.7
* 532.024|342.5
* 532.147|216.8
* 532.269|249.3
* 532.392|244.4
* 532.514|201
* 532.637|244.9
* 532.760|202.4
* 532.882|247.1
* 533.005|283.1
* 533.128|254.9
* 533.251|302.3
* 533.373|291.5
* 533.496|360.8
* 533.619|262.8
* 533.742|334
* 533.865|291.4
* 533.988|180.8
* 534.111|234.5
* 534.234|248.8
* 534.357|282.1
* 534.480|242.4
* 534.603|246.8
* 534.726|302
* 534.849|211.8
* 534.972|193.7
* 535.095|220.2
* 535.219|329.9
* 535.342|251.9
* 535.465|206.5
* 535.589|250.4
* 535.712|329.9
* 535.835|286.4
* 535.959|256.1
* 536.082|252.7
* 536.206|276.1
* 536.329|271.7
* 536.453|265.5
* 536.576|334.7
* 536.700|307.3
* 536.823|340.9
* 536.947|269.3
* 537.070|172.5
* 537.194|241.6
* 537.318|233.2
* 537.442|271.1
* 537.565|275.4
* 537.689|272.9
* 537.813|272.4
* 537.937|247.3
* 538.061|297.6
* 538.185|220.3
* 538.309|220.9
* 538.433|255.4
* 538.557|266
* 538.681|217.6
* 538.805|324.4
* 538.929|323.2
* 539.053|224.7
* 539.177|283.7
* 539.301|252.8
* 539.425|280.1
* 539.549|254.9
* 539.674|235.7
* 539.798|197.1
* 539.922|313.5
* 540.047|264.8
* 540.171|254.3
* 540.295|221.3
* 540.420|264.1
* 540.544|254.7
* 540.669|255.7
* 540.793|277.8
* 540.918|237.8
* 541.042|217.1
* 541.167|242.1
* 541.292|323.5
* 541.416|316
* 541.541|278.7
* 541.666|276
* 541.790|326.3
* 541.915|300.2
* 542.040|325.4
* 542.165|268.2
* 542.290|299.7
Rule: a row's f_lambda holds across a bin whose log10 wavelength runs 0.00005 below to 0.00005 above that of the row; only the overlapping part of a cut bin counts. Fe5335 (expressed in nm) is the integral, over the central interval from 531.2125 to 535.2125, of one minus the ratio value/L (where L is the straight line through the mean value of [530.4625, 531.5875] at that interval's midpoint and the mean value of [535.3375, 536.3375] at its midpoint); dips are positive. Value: 0.14 nm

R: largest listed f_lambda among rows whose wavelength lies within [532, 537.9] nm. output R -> 360.8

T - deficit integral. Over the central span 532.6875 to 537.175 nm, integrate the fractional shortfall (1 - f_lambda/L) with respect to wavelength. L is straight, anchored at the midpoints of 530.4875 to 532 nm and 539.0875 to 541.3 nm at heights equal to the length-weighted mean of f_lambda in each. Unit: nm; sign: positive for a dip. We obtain 0.30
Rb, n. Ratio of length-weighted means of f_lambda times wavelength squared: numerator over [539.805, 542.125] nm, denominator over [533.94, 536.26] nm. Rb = 1.10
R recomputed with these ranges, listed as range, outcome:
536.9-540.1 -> 324.4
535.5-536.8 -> 334.7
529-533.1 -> 377.7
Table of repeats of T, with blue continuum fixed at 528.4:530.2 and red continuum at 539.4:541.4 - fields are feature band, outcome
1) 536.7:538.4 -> 0.04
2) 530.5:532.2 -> -0.14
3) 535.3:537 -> -0.08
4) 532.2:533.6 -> 0.07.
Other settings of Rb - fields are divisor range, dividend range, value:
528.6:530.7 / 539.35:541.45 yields 0.97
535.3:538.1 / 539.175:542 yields 1.01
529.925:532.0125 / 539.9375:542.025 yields 0.94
